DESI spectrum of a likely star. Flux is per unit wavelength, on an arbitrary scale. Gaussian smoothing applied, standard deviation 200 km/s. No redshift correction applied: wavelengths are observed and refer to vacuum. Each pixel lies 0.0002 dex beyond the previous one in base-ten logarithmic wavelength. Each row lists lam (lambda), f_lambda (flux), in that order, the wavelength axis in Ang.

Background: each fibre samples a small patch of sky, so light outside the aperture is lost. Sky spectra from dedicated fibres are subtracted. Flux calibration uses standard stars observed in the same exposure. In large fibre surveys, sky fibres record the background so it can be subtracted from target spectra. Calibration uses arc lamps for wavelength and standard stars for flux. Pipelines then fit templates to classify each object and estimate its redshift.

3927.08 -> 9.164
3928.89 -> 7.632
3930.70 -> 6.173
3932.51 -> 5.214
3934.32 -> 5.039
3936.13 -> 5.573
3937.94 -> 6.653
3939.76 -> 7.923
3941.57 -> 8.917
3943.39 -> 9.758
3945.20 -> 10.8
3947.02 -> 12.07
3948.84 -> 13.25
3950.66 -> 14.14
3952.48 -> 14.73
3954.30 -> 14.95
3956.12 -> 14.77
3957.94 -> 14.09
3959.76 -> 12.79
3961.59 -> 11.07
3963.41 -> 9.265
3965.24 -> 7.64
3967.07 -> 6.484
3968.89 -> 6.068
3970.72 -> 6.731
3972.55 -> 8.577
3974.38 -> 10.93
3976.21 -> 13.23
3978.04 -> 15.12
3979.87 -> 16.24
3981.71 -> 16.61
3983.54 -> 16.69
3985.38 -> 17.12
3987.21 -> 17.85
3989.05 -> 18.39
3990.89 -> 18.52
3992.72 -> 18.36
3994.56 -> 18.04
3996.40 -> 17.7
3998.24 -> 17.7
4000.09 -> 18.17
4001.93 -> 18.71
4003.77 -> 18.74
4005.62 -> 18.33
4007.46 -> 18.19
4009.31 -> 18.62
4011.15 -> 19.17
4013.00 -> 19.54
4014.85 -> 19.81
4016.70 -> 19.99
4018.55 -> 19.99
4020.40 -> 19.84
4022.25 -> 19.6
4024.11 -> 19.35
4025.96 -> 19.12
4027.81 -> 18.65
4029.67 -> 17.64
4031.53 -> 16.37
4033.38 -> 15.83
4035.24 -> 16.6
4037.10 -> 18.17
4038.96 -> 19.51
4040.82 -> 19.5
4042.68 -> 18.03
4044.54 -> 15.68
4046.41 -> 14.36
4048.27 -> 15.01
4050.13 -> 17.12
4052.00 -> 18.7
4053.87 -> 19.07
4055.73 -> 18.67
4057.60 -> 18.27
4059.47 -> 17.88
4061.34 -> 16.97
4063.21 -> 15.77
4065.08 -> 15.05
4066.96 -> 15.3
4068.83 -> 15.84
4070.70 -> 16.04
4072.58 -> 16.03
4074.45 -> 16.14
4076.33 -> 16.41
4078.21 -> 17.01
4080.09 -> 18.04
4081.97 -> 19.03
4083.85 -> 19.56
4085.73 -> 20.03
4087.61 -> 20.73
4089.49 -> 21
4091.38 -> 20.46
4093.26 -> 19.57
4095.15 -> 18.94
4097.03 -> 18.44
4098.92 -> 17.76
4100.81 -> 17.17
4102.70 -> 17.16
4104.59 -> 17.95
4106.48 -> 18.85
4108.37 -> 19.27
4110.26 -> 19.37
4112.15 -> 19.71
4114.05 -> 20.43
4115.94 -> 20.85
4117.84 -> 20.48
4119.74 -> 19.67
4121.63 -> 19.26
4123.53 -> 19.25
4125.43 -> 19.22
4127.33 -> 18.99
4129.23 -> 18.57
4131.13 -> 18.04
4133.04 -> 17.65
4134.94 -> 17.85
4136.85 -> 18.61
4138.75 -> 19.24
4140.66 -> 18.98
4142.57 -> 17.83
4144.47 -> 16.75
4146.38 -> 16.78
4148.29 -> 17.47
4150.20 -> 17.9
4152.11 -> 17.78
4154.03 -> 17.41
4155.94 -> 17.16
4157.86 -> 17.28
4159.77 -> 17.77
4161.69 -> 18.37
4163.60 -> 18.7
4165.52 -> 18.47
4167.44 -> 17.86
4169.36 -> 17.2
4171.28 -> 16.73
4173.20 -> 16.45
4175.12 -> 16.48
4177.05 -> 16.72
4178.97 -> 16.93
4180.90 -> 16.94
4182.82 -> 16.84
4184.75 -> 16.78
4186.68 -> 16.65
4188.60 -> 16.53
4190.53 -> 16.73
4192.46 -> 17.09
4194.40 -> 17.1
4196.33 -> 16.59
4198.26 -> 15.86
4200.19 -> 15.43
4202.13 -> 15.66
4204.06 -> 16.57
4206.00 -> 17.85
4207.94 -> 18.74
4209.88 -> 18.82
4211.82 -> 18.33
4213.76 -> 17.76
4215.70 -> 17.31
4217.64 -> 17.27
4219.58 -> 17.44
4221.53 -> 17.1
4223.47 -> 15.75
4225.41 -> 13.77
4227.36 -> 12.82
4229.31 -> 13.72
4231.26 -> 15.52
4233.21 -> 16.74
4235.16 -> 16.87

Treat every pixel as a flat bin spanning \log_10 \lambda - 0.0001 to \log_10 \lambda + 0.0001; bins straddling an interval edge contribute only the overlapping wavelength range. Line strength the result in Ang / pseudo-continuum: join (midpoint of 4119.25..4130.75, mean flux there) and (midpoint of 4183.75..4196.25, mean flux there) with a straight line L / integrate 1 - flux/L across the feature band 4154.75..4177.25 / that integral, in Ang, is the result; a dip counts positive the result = 0.2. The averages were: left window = 19.1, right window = 16.8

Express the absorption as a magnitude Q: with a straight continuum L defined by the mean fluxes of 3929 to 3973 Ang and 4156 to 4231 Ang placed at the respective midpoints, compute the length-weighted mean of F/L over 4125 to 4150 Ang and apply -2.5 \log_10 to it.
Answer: -0.19 mag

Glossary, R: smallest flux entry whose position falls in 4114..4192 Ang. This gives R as 16.45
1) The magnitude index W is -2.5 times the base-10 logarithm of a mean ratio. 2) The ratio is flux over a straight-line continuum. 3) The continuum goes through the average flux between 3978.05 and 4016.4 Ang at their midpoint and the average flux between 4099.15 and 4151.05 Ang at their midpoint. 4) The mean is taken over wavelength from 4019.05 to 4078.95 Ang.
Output 0.06 mag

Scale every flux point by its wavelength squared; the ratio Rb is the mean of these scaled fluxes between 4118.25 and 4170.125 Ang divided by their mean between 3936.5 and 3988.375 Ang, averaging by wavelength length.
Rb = 1.7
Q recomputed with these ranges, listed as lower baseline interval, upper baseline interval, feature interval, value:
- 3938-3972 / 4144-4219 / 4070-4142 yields -0.24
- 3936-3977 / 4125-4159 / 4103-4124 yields -0.16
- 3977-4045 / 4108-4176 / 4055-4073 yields 0.10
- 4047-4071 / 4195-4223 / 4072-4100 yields -0.10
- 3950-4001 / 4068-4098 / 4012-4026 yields -0.24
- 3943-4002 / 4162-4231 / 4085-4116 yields -0.23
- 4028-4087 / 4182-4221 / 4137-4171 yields -0.04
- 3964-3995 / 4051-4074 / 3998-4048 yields -0.19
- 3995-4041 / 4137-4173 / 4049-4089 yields 0.04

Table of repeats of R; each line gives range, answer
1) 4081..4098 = 18.44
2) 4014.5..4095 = 14.36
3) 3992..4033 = 16.37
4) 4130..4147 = 16.75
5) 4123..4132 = 18.04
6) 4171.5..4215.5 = 15.43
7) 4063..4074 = 15.05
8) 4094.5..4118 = 17.16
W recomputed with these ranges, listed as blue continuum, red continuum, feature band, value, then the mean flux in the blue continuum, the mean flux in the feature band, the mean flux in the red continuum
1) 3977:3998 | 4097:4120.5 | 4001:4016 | -0.077 mag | 17.3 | 18.9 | 19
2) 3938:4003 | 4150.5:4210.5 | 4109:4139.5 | -0.188 mag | 13.5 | 19.2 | 17.1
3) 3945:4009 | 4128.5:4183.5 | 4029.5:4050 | -0.094 mag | 14.4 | 17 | 17.6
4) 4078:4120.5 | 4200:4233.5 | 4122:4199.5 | 0.016 mag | 19.2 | 17.5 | 16.5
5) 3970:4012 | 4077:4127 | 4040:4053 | 0.058 mag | 16.5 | 16.9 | 19.2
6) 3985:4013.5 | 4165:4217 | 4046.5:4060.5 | 0.022 mag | 18.3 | 17.6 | 17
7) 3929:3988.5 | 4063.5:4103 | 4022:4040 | -0.197 mag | 11.1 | 18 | 17.9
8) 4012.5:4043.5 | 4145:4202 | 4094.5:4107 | -0.007 mag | 18.7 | 18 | 17.1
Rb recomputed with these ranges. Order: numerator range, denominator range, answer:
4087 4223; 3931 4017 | 1.42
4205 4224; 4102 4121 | 0.96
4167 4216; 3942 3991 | 1.49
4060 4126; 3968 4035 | 1.13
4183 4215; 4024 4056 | 1.05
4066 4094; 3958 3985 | 1.66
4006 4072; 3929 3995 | 1.55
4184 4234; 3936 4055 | 1.19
